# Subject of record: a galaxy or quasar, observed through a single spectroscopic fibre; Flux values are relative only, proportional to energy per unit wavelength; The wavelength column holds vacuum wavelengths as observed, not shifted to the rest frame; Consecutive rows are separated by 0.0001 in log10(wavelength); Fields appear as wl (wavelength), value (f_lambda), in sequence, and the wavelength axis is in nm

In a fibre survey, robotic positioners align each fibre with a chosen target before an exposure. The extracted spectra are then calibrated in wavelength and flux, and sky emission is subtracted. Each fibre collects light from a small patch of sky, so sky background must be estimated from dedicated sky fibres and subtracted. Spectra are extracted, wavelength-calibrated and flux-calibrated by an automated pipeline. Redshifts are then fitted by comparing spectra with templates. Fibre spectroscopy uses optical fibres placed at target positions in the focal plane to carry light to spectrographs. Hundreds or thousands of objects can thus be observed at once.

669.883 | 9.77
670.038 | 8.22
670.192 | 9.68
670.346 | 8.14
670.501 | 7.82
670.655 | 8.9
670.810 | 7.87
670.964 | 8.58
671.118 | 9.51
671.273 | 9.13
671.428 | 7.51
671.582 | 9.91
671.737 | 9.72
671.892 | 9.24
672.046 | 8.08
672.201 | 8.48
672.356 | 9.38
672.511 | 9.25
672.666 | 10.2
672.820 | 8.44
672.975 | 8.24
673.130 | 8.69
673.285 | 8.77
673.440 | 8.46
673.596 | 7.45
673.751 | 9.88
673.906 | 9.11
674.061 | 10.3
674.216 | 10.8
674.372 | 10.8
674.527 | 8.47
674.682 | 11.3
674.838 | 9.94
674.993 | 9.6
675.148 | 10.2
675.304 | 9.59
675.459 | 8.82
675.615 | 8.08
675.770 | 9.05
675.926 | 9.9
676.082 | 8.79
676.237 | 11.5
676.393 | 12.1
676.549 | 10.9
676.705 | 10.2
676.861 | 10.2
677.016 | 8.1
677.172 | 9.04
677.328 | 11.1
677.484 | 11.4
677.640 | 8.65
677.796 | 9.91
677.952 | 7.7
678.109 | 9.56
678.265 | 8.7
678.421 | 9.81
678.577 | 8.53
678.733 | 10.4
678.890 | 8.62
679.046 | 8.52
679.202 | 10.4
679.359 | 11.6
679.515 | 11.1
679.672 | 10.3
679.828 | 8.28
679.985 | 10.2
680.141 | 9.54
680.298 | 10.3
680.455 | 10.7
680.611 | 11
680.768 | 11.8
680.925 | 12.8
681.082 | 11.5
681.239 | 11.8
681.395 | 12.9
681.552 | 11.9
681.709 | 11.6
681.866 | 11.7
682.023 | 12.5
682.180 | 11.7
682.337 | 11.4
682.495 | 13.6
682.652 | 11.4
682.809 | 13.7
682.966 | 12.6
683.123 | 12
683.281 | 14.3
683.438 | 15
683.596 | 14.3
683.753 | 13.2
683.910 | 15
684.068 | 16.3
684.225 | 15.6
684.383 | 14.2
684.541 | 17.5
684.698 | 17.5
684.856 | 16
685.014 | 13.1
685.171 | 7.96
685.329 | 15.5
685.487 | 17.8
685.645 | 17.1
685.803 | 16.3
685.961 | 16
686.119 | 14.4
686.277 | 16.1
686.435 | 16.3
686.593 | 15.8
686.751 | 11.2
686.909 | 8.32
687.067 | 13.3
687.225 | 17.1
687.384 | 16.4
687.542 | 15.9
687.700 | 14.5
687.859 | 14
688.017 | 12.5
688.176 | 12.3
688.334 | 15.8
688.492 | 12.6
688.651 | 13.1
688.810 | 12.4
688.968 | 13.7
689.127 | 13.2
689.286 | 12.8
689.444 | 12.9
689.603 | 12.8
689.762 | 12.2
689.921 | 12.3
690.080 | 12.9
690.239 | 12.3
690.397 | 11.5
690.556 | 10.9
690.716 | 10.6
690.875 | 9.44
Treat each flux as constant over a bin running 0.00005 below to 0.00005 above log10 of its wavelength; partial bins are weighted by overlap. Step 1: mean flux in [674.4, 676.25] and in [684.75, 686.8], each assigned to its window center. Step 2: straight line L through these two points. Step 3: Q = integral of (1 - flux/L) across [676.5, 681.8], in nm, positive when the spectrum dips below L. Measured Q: 0.59 nm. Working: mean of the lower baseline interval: 9.57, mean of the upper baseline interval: 15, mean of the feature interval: 10.3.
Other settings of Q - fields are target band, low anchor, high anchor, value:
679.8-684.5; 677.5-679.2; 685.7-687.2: -0.348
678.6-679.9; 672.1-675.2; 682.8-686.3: 0.249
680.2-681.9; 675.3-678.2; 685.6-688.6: 0.013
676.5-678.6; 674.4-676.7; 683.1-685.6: 0.273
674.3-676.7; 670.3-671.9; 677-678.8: -0.194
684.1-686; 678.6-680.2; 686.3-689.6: -0.456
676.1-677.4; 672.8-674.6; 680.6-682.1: -0.006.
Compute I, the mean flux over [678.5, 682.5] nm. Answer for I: 10.9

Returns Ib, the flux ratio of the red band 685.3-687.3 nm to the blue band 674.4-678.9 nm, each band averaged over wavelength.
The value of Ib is 1.55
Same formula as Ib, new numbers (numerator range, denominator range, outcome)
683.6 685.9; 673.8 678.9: 1.56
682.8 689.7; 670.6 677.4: 1.52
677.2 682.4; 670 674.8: 1.16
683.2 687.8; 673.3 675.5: 1.55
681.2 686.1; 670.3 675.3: 1.53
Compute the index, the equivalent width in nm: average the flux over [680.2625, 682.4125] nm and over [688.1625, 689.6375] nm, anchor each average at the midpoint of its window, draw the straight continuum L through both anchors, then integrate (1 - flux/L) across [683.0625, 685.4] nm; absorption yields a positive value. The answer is -0.42 nm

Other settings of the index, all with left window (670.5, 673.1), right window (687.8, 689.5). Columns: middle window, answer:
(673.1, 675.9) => 0.040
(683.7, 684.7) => -0.287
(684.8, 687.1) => -0.339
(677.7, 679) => 0.175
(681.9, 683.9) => -0.218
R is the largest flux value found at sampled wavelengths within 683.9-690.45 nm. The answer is 17.8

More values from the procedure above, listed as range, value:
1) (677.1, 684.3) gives 16.3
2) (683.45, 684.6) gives 17.5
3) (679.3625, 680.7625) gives 11.1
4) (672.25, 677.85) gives 12.1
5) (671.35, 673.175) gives 10.2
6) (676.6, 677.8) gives 11.4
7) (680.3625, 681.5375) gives 12.9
